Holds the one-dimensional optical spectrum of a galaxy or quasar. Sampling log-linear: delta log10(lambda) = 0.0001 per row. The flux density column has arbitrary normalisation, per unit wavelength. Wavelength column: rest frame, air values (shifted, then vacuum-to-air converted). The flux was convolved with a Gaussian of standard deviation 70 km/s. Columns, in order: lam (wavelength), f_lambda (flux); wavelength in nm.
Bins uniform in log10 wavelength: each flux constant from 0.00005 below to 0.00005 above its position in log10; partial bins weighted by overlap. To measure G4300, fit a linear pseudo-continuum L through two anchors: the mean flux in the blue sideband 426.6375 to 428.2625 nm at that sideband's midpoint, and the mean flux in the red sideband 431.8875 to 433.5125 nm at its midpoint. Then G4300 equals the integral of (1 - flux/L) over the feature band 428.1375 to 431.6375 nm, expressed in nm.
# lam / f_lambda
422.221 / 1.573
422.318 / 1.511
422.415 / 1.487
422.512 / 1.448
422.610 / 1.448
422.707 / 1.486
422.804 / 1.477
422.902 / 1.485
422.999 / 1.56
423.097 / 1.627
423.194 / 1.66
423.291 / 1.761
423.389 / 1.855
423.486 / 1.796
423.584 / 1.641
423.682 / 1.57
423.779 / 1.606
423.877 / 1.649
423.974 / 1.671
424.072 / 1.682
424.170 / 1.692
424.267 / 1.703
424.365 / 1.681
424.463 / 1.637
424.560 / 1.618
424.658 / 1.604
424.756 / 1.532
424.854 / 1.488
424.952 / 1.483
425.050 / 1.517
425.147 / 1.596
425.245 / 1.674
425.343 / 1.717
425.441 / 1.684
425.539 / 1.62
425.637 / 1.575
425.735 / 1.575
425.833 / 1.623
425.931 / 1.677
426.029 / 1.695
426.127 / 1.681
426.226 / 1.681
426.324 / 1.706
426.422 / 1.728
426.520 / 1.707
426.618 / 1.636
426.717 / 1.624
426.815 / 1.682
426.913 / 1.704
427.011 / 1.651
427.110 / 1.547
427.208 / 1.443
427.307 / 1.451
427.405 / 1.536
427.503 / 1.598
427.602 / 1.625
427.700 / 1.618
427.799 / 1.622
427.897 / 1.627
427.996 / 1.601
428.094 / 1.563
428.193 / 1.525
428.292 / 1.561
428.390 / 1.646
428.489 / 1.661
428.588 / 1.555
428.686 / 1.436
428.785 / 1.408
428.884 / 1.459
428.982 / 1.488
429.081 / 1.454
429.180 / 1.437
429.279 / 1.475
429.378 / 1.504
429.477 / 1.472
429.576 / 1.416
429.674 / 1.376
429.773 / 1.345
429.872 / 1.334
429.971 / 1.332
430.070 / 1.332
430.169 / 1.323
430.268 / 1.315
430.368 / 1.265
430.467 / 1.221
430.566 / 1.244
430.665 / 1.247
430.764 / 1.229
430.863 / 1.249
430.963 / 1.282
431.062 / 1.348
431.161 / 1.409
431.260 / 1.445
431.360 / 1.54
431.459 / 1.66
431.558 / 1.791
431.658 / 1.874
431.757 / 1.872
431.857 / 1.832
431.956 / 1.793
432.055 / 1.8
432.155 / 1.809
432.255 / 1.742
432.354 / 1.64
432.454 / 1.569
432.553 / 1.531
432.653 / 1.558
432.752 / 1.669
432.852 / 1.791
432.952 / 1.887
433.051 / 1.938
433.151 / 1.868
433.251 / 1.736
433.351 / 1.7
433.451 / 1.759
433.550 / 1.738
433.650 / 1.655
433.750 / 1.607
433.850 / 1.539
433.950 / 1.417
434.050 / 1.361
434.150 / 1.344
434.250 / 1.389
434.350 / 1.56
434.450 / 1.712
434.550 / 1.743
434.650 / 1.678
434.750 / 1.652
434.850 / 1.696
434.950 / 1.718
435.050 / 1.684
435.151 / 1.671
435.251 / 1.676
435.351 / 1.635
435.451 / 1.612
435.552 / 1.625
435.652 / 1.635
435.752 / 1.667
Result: 0.49 nm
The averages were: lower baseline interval 1.59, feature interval 1.43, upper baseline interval 1.74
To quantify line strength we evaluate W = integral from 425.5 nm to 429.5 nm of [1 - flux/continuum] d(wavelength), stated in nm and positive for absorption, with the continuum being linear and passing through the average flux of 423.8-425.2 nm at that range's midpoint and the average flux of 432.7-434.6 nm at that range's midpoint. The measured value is 0.10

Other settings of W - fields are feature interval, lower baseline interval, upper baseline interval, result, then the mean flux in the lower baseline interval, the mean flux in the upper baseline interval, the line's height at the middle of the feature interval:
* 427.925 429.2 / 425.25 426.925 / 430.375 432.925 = 0.074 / 1.66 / 1.56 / 1.62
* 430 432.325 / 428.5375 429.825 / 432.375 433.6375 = 0.134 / 1.45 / 1.72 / 1.59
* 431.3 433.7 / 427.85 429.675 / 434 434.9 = -0.290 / 1.51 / 1.57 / 1.55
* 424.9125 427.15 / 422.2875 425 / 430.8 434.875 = -0.045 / 1.6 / 1.64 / 1.61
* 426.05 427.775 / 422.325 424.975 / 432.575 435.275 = -0.005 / 1.61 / 1.66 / 1.62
